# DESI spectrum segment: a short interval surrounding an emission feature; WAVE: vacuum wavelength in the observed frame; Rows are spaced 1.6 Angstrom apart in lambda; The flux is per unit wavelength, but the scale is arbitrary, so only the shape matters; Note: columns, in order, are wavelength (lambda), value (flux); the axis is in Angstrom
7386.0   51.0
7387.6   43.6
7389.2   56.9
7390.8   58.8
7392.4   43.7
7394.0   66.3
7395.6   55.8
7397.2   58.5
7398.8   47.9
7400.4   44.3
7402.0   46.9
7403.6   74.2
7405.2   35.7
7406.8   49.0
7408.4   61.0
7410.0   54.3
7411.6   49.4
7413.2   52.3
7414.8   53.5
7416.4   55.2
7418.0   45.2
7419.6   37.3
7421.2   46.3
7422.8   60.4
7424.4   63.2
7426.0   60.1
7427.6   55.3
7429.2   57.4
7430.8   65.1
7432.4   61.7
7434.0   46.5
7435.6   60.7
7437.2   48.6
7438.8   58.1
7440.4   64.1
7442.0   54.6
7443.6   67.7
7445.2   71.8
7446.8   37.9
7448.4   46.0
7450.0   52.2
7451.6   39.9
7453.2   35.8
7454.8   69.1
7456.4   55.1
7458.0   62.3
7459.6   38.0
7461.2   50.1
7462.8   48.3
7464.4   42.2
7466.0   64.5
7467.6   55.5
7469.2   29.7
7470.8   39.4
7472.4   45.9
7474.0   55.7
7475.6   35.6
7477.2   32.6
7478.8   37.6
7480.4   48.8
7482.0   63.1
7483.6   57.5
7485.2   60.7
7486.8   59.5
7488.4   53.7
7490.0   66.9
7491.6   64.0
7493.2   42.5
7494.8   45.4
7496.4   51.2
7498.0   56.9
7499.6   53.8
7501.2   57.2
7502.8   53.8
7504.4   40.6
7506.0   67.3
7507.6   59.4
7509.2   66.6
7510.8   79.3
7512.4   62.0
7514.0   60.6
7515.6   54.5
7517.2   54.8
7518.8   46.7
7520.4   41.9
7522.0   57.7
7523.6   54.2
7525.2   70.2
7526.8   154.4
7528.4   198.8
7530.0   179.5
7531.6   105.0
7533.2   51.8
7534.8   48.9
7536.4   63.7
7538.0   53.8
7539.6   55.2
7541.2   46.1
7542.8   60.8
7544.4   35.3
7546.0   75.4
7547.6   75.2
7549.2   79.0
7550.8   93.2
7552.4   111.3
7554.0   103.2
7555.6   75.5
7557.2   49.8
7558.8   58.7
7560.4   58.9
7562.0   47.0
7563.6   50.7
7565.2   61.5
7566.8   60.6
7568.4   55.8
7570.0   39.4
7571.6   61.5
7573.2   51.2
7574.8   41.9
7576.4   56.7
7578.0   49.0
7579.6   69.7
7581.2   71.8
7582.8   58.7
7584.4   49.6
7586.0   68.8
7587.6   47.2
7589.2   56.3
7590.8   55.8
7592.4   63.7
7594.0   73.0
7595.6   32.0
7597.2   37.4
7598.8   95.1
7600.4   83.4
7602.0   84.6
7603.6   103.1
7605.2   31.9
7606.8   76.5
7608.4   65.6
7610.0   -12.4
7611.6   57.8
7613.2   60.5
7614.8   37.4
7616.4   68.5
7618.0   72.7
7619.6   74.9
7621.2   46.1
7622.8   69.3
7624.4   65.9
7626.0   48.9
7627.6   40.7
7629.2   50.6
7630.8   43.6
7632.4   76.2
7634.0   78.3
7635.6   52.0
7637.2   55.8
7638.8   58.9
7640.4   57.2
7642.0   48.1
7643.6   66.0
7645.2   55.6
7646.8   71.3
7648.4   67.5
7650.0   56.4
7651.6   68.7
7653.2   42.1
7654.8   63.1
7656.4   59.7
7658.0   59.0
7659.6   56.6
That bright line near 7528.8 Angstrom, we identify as H-alpha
